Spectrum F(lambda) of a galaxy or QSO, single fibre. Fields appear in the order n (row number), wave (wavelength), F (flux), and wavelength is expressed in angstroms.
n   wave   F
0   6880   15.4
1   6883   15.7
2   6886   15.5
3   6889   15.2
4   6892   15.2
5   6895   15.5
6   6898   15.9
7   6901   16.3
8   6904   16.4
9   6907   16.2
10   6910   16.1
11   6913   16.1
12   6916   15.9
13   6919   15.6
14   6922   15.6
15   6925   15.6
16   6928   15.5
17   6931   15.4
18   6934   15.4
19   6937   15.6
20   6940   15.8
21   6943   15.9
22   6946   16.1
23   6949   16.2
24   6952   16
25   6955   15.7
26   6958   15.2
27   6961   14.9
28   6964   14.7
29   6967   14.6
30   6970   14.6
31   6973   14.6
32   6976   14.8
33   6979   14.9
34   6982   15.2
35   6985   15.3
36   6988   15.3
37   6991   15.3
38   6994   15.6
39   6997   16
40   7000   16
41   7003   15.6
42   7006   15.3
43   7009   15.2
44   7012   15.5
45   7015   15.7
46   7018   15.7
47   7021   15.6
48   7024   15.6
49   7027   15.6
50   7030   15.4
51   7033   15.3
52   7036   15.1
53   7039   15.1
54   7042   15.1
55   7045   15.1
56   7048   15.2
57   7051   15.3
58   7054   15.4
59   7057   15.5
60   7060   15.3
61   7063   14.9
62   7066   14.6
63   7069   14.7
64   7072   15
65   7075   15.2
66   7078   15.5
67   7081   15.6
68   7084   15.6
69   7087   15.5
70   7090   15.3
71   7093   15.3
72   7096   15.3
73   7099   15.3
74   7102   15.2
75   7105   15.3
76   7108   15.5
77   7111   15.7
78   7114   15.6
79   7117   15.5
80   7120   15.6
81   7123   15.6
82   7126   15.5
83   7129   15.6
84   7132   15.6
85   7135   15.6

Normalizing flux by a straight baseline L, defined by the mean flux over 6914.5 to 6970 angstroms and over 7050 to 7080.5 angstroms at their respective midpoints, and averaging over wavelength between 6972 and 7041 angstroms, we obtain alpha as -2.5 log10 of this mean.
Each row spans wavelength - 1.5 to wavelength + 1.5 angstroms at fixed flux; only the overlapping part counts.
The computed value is 0.00 mag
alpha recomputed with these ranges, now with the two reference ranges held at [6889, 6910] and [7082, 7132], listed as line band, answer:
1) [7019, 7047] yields 0.02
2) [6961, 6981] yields 0.07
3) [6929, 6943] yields 0.02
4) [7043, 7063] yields 0.02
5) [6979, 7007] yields 0.01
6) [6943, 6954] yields -0.02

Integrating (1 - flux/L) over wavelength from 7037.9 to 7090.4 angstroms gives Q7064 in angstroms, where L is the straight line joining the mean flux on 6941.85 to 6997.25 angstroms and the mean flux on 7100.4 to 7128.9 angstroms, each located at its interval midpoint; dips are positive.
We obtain 0.7 angstroms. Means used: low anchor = 15.3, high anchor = 15.5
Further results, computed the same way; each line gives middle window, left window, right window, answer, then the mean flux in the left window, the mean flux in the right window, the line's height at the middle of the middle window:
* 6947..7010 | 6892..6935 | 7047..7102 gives 1.2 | 15.8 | 15.2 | 15.6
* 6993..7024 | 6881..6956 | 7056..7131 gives -0.1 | 15.8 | 15.3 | 15.6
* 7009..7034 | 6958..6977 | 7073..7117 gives -0.8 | 14.7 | 15.4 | 15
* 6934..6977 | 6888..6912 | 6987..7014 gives 0.9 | 15.9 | 15.5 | 15.7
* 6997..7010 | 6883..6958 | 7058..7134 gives 0.0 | 15.8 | 15.4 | 15.6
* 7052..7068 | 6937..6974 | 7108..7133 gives 0.4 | 15.4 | 15.6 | 15.5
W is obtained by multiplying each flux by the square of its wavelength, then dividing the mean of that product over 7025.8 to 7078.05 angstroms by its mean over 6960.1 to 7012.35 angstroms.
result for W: 1.0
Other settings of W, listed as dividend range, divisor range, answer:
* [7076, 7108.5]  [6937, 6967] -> 1.03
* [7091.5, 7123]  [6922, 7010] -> 1.04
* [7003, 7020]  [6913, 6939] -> 1.02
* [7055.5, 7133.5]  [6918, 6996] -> 1.04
